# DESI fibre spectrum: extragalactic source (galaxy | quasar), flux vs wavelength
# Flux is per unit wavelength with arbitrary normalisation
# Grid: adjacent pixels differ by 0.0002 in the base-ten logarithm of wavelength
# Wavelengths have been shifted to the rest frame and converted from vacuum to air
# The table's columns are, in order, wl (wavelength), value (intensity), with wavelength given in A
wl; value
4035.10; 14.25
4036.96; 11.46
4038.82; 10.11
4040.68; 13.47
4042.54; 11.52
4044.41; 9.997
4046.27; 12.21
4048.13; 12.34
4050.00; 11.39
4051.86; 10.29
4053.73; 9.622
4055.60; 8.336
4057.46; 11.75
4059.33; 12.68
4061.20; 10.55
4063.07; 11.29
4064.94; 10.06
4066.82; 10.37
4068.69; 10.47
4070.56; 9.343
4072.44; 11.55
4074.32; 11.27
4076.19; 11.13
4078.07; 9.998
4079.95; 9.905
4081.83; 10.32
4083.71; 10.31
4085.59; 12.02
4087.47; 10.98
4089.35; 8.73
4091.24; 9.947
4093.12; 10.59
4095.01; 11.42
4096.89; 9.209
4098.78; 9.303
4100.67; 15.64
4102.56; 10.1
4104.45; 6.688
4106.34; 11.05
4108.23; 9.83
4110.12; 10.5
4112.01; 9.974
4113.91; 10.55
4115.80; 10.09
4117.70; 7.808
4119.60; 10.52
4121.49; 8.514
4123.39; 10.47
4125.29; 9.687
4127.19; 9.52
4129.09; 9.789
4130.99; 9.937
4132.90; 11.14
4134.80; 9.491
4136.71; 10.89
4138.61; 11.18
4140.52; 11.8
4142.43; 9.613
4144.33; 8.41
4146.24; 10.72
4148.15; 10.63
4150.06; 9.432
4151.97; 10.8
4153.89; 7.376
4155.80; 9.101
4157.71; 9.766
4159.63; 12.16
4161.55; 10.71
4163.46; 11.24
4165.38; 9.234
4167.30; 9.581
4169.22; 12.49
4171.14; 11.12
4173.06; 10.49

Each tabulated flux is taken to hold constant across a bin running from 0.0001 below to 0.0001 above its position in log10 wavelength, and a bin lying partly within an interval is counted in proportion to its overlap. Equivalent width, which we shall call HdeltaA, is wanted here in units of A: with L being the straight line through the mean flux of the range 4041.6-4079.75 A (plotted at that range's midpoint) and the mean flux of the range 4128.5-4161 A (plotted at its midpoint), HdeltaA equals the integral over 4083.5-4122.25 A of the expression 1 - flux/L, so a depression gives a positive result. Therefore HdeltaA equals 1.0 A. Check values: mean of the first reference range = 10.8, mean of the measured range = 10.2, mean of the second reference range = 10.1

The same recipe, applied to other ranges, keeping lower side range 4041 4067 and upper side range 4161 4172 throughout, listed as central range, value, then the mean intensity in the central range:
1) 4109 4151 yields 3.01 A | 10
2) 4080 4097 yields 0.73 A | 10.4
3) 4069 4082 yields 0.48 A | 10.5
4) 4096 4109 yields 0.71 A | 10.3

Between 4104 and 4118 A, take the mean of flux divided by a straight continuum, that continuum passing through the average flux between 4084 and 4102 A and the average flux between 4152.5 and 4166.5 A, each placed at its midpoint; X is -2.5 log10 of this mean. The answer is 0.09 mag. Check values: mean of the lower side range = 10.8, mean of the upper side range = 9.96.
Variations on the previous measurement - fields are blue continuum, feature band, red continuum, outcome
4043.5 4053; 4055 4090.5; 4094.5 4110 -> 0.024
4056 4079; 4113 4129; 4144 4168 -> 0.071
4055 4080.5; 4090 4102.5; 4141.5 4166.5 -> -0.048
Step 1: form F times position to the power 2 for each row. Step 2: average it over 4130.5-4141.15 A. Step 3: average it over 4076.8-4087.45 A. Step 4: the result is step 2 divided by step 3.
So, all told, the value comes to 1.04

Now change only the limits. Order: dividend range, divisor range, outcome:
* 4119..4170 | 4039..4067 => 0.96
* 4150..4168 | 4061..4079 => 0.98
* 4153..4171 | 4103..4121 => 1.09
